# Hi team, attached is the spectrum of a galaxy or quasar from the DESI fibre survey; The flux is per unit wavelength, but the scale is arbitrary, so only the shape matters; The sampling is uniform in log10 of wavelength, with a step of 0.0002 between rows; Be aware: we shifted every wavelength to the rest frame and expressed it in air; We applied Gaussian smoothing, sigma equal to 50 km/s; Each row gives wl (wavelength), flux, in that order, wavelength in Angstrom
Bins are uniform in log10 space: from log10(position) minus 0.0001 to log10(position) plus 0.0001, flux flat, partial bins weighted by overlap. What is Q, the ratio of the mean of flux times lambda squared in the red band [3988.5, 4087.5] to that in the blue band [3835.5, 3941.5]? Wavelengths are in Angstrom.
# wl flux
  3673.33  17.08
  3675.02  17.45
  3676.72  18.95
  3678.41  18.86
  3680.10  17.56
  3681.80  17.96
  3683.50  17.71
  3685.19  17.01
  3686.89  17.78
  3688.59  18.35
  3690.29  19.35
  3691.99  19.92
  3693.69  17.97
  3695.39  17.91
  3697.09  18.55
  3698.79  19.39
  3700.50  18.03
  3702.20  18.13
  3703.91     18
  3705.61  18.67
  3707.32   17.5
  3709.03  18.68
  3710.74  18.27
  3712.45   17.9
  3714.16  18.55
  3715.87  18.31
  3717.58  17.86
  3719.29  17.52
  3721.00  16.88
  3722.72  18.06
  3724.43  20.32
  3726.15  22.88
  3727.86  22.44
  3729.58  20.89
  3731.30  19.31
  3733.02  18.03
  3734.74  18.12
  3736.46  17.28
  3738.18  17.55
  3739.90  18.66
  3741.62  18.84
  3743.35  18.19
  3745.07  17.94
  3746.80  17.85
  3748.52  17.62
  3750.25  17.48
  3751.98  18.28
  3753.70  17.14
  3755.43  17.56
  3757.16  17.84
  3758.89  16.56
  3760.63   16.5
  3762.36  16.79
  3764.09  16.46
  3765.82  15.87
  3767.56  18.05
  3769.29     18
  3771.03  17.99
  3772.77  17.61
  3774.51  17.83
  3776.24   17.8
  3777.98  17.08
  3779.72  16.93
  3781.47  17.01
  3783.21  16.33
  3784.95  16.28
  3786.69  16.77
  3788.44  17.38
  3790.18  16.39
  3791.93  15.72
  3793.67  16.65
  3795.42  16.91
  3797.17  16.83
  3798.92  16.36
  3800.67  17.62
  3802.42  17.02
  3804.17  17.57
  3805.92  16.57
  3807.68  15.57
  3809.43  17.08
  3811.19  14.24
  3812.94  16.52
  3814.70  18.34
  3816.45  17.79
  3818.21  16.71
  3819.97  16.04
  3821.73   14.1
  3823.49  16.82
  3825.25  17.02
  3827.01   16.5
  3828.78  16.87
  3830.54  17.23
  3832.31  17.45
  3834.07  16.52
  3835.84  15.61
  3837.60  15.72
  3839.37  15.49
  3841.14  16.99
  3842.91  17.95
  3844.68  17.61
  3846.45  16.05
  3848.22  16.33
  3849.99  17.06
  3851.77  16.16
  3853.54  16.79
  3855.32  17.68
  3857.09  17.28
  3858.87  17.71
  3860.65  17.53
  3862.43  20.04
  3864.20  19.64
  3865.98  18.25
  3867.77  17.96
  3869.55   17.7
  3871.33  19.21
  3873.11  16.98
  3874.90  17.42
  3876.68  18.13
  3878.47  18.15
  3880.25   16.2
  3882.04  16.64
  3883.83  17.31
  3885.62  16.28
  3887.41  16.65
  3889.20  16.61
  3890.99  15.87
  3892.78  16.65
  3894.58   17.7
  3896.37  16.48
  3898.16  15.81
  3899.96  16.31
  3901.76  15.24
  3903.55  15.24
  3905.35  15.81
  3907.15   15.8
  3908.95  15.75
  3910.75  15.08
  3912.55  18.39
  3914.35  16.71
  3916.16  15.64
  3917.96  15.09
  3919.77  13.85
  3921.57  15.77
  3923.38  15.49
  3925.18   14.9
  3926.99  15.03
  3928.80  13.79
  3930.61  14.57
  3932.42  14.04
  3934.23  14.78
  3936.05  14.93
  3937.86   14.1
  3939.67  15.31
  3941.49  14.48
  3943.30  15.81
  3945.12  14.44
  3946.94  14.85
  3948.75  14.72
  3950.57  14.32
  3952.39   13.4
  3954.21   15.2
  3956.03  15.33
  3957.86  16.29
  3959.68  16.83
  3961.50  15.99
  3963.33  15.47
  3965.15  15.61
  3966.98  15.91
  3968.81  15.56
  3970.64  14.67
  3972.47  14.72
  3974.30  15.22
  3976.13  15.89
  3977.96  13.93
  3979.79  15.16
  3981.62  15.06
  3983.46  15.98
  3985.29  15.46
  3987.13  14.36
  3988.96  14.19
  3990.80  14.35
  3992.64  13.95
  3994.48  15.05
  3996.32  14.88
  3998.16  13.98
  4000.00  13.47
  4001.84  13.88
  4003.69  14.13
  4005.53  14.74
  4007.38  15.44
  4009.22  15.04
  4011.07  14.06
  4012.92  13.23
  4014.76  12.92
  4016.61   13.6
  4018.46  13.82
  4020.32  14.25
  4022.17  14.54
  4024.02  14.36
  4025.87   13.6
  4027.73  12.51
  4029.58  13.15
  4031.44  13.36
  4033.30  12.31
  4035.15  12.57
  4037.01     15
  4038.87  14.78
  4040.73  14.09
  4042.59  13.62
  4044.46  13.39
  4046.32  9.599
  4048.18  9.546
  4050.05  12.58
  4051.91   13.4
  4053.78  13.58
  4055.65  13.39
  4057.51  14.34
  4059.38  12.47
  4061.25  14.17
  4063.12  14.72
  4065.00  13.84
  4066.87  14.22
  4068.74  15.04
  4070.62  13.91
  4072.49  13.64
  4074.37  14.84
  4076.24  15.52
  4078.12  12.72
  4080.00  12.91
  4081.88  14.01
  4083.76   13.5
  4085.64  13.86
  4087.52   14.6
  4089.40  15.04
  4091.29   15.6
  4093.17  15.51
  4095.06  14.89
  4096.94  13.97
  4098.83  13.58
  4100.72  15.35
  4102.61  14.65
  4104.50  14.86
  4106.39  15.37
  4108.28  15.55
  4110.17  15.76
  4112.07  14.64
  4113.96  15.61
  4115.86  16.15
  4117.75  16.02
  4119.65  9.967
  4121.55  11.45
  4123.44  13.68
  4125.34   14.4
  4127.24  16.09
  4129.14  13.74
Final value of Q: 0.90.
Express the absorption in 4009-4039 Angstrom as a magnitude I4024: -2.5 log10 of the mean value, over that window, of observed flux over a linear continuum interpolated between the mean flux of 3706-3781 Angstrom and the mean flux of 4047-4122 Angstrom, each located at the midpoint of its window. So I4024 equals 0.09 mag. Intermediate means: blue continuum 18.1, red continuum 14.1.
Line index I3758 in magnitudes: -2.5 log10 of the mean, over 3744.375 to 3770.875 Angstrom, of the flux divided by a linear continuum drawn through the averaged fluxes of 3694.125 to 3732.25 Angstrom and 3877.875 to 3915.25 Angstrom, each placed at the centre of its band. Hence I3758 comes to 0.054 mag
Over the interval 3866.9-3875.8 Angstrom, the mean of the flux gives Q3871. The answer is 17.9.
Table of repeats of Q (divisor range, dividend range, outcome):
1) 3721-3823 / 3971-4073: 0.91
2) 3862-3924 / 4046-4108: 0.92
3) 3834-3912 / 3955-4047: 0.91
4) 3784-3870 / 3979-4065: 0.90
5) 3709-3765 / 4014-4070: 0.86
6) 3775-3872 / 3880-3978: 0.96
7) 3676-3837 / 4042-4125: 0.94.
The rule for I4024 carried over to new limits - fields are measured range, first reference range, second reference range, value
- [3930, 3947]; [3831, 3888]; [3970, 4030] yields 0.065 mag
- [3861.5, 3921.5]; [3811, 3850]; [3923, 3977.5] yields -0.065 mag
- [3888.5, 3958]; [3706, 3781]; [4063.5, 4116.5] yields 0.063 mag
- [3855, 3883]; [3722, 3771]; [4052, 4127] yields -0.068 mag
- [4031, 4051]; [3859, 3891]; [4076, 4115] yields 0.200 mag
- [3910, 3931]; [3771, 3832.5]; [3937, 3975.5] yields 0.011 mag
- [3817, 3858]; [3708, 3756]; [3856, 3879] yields 0.101 mag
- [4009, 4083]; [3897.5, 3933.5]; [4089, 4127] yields 0.101 mag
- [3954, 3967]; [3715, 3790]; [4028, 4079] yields -0.072 mag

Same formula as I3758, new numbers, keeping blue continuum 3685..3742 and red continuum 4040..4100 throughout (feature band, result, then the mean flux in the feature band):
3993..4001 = 0.03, 14.3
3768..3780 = 0.01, 17.7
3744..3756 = 0.03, 17.7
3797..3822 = 0.05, 16.6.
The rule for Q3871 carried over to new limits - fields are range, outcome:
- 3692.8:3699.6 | 18.5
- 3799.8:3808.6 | 16.9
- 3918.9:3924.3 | 15.1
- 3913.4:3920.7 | 15.3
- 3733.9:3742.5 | 18.1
